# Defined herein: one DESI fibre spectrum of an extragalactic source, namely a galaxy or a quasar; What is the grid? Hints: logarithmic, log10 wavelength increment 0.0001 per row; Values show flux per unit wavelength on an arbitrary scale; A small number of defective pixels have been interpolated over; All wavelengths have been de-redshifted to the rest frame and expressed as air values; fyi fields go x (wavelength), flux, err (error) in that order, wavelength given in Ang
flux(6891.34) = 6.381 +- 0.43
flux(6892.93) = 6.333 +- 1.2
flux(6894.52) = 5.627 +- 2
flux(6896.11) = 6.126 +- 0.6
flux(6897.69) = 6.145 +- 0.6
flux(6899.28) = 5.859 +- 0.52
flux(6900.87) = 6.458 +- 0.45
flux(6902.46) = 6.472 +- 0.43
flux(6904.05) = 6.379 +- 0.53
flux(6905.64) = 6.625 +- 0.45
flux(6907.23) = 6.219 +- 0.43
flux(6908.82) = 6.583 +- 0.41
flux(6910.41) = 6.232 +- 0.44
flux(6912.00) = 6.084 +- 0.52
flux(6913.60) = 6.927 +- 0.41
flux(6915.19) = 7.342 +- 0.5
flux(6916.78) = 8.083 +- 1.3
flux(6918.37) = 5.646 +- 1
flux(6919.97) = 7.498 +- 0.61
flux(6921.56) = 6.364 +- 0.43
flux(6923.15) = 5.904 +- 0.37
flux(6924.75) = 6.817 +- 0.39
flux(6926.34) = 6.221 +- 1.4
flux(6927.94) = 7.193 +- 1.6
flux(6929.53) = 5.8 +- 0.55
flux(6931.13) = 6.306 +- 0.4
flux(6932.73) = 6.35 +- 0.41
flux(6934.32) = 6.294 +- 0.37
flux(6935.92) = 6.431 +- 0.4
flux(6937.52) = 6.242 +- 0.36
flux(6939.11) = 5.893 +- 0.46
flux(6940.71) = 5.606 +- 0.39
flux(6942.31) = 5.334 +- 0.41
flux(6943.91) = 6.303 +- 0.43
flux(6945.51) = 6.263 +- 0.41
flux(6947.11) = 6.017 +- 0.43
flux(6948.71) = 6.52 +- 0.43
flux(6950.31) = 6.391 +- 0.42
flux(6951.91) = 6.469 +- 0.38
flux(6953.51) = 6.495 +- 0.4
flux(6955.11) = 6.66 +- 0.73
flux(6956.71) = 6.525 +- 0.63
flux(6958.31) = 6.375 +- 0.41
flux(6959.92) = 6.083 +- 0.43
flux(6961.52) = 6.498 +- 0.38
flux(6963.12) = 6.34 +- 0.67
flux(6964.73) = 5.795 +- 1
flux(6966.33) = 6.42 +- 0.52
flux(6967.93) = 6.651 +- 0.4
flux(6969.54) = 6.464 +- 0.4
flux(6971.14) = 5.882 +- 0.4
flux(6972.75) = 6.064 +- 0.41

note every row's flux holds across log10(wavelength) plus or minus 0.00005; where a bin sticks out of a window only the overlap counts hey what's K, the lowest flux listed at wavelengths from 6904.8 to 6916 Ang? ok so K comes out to 6.084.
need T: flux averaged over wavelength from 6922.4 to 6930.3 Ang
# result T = 6.39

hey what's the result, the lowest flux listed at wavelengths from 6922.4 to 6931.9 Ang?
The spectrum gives 5.8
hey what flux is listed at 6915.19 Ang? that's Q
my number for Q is 7.342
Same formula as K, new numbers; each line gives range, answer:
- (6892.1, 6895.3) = 5.627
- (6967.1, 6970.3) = 6.464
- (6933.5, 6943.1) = 5.334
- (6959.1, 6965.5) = 5.795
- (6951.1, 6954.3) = 6.469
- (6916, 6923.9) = 5.646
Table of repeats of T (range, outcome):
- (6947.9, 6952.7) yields 6.46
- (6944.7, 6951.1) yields 6.3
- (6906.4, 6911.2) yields 6.35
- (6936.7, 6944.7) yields 5.88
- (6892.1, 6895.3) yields 5.98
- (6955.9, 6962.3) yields 6.37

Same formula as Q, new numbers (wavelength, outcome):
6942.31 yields 5.334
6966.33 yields 6.42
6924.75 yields 6.817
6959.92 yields 6.083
